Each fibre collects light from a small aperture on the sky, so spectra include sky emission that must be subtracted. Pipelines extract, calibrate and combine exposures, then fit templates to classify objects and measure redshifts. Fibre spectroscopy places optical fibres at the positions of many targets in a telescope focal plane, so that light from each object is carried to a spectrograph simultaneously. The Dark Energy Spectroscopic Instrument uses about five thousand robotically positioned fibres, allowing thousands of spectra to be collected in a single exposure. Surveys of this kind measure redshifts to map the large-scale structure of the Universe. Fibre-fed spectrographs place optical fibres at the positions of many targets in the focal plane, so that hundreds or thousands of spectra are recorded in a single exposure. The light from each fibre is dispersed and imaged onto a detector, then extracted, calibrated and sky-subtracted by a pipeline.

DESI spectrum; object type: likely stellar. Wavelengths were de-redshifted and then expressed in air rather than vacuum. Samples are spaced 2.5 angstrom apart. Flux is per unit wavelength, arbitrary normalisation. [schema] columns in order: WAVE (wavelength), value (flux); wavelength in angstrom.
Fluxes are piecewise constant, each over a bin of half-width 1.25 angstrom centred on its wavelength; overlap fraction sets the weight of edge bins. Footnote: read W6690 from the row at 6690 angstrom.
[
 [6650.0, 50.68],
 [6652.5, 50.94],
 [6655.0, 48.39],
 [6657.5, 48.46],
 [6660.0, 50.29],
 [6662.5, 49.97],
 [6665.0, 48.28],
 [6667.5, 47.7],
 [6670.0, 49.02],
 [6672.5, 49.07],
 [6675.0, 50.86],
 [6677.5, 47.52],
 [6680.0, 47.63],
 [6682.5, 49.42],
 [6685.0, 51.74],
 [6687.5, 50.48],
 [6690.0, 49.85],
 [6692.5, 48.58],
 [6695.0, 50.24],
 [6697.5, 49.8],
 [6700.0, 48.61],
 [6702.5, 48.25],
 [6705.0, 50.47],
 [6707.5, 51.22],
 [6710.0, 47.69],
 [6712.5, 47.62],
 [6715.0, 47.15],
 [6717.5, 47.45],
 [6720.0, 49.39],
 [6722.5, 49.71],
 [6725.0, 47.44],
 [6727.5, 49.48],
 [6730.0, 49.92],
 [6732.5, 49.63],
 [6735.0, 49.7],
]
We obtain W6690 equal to 49.85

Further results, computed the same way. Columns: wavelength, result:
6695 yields 50.24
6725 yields 47.44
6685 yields 51.74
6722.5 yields 49.71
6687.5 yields 50.48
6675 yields 50.86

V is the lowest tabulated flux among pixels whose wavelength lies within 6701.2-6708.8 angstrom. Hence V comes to 48.25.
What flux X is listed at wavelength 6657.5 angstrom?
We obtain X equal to 48.46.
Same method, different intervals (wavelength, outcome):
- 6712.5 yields 47.62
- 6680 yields 47.63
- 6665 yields 48.28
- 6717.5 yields 47.45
